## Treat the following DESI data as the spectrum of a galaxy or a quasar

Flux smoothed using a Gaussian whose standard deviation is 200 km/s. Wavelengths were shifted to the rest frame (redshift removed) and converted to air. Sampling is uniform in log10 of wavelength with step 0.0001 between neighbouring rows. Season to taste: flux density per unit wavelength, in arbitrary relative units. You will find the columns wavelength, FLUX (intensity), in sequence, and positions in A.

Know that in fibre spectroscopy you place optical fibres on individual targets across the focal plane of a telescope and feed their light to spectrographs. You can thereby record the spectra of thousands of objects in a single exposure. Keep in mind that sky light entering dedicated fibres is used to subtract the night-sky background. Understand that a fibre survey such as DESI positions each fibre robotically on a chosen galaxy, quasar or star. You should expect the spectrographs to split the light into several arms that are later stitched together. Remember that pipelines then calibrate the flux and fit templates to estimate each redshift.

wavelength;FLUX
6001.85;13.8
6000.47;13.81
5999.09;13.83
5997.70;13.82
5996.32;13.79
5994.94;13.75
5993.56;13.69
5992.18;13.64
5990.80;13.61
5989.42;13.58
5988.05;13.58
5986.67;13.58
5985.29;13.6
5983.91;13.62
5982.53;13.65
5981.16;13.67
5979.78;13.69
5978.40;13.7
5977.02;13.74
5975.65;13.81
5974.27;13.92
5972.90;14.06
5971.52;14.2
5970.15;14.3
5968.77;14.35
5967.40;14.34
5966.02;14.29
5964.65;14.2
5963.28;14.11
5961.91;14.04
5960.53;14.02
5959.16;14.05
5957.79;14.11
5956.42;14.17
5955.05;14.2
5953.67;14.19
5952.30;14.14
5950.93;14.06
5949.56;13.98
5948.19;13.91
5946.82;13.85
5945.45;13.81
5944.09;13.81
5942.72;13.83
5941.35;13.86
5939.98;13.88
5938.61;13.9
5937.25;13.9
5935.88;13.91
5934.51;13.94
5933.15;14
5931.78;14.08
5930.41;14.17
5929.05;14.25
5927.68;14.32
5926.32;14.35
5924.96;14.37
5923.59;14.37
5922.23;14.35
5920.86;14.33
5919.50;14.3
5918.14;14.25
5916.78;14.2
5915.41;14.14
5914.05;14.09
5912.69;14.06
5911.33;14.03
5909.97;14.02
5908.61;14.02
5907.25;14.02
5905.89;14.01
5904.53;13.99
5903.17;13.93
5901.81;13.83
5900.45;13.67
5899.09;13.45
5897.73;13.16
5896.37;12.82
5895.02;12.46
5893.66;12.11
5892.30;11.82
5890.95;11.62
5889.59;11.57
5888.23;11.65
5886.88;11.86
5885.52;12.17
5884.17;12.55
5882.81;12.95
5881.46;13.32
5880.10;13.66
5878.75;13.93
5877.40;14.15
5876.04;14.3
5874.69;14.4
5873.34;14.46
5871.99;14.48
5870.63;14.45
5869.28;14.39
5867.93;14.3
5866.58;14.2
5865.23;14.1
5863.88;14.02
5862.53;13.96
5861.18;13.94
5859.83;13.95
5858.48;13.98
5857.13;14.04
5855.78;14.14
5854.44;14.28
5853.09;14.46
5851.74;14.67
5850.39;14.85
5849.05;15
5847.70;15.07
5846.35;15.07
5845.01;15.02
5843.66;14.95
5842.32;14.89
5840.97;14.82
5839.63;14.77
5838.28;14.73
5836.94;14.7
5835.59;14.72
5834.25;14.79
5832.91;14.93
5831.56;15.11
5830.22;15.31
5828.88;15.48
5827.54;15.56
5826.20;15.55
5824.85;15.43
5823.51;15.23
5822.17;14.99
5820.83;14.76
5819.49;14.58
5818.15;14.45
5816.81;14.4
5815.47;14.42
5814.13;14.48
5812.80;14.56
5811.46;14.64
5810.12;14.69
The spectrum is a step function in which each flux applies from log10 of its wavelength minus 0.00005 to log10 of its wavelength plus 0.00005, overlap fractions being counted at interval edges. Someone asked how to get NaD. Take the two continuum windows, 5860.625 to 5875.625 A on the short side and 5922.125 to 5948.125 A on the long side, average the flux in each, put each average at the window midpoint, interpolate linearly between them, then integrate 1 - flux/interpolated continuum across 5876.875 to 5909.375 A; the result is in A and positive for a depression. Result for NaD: 2.6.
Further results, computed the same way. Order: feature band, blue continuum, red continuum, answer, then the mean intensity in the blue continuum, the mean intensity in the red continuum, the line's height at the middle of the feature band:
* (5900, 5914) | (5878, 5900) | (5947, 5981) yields -1.11 A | 12.6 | 14.1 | 12.9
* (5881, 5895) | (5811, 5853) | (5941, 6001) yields 2.26 A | 14.9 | 13.9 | 14.5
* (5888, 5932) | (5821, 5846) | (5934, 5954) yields 1.90 A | 15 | 13.9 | 14.3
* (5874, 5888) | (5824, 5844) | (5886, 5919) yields 0.57 A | 15.1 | 13.3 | 13.8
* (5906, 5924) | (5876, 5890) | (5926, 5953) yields -0.87 A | 12.9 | 14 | 13.5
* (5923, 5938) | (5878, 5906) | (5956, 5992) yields -0.89 A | 12.9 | 13.9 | 13.4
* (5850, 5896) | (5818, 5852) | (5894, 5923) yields 2.74 A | 15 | 13.8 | 14.4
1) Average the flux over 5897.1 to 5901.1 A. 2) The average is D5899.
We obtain 13.4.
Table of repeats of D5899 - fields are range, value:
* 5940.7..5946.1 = 13.8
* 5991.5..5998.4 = 13.7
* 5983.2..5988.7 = 13.6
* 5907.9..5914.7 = 14.1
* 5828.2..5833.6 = 15.2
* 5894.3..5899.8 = 13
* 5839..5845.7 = 14.9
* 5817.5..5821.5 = 14.6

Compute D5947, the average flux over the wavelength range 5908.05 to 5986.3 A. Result 14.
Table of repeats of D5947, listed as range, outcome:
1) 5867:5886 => 13.8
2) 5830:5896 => 14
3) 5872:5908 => 13.2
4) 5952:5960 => 14.1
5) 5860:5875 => 14.2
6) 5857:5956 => 13.8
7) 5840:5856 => 14.8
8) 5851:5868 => 14.2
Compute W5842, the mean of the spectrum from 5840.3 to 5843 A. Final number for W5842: 14.9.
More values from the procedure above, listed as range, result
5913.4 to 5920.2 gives 14.2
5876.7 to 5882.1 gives 13.8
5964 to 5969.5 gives 14.3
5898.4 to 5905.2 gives 13.8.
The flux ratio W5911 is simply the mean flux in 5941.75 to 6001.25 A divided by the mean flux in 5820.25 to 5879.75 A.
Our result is 1.0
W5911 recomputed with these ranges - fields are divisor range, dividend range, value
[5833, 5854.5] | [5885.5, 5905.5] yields 0.86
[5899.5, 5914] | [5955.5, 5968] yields 1.01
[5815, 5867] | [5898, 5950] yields 0.95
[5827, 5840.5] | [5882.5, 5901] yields 0.83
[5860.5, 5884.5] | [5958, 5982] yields 1.00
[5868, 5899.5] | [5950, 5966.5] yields 1.08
